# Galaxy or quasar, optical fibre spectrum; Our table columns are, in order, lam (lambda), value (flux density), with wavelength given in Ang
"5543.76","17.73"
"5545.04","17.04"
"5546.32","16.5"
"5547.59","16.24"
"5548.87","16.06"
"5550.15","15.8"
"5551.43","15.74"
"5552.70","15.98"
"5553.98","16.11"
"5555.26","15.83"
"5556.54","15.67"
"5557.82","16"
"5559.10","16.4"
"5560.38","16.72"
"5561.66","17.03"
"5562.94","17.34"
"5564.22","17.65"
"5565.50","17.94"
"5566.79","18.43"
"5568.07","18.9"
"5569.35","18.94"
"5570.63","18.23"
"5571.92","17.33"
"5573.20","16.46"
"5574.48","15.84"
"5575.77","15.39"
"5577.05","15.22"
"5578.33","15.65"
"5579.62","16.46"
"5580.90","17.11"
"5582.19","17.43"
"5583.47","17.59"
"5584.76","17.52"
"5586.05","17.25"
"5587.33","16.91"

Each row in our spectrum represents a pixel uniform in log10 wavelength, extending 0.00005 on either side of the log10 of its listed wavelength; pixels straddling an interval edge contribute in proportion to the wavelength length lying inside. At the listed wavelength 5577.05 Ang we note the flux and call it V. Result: 15.22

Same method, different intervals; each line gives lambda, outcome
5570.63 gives 18.23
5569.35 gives 18.94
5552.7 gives 15.98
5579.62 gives 16.46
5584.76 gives 17.52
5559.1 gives 16.4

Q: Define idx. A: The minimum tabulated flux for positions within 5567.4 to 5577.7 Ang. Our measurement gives 15.22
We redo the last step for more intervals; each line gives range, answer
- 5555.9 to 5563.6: 15.67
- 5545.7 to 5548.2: 16.24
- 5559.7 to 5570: 16.72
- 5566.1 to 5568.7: 18.43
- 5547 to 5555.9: 15.74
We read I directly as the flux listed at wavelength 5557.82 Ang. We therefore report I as 16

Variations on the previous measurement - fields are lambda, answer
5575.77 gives 15.39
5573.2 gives 16.46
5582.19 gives 17.43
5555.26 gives 15.83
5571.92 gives 17.33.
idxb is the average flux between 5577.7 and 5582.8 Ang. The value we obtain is 16.6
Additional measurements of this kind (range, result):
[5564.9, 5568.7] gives 18.4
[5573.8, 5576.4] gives 15.6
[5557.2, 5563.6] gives 16.7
